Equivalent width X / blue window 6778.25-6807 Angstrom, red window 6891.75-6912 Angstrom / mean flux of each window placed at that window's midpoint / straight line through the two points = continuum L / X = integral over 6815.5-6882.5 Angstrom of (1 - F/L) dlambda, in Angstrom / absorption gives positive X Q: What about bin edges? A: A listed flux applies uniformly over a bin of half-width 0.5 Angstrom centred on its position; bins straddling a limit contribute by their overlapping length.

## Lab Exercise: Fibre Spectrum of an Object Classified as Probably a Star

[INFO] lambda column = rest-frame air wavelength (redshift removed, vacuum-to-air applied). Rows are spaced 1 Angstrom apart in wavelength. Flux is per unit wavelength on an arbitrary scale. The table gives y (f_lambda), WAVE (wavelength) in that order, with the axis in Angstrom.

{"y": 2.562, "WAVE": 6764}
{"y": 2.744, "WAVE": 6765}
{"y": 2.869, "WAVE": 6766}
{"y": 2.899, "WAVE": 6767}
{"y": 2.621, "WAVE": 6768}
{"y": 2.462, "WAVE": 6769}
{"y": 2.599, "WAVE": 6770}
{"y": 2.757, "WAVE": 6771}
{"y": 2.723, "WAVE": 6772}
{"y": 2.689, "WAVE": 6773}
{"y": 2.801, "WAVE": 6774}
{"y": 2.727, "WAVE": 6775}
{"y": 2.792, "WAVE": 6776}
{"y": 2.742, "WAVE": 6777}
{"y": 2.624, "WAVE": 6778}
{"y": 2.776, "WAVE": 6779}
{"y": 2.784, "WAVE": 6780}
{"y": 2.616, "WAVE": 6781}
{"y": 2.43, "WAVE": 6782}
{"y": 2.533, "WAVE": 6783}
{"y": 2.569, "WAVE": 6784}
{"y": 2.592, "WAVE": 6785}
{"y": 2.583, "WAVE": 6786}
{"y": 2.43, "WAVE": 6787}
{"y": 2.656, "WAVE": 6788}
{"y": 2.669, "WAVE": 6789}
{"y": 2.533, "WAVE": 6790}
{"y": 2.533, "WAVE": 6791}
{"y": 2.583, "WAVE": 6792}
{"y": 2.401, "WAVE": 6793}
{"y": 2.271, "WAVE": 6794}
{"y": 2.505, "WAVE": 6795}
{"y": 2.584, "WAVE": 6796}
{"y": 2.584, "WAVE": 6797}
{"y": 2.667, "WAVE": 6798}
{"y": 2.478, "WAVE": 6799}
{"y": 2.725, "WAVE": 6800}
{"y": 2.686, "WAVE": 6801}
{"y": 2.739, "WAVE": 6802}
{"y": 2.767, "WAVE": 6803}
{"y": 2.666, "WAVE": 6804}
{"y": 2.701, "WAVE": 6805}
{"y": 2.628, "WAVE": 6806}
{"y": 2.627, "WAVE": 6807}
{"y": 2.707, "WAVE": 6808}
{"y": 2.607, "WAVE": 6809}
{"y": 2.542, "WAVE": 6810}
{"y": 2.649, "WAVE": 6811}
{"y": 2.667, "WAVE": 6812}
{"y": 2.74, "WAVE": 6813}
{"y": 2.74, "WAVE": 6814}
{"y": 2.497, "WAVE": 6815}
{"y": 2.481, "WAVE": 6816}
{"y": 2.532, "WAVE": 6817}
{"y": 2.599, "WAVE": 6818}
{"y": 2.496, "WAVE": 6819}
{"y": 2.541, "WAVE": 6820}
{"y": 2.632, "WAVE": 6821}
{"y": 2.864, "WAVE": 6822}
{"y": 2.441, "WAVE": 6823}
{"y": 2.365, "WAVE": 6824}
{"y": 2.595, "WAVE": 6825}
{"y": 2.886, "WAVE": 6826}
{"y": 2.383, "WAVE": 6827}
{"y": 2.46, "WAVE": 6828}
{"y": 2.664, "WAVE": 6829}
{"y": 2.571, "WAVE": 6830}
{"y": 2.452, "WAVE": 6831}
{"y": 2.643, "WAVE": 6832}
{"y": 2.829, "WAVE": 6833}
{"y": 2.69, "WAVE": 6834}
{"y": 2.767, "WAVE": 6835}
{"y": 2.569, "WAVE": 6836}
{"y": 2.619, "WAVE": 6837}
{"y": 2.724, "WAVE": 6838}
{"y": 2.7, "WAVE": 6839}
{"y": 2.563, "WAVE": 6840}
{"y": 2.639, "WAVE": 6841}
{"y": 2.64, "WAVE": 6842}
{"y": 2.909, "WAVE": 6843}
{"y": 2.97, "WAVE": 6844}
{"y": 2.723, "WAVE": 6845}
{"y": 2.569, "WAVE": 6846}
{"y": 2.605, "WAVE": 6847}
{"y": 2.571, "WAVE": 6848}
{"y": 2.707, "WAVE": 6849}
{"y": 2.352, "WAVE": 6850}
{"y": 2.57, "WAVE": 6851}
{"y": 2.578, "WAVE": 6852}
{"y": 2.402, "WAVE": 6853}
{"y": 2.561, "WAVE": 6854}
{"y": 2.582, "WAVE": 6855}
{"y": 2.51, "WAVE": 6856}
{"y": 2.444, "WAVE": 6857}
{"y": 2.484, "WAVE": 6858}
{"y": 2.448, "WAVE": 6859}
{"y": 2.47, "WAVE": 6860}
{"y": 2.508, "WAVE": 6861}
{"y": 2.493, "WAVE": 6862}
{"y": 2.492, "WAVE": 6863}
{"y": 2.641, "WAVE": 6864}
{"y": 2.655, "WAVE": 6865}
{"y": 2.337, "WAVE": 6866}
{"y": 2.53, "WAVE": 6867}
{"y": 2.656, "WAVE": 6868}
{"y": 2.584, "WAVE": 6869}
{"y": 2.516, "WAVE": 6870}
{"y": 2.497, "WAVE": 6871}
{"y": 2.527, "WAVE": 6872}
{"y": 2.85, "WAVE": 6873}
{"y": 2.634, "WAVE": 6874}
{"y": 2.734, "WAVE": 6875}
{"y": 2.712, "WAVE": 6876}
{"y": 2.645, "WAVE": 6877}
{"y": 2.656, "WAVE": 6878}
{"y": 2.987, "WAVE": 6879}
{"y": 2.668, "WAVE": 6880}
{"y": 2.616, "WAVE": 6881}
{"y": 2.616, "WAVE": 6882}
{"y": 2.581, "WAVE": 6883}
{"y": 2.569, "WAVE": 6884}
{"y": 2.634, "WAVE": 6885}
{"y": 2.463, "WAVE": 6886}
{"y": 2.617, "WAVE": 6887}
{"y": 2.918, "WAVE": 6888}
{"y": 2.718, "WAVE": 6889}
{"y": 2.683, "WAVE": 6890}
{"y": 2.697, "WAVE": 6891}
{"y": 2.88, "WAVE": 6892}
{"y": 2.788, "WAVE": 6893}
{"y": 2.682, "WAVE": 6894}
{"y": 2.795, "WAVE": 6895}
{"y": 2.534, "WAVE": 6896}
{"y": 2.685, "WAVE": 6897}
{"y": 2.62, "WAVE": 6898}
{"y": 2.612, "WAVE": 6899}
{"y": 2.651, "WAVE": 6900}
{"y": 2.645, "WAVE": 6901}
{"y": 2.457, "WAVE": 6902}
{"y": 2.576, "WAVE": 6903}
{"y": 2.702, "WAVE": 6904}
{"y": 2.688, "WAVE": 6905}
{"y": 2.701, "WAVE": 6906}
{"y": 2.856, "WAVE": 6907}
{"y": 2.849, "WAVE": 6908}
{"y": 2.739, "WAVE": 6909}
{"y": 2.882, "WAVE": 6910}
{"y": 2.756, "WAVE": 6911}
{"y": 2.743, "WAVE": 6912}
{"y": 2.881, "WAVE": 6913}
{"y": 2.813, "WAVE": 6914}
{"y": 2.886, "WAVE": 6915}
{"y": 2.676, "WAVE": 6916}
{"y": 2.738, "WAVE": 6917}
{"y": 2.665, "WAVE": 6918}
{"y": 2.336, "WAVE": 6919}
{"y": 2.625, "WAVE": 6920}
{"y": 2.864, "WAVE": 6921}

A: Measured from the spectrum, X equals 1.3 Angstrom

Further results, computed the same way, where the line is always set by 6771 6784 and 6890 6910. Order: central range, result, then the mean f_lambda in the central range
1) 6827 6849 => 0.3 Angstrom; 2.66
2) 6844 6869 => 1.4 Angstrom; 2.55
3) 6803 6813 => 0.1 Angstrom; 2.65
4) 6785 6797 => 0.7 Angstrom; 2.53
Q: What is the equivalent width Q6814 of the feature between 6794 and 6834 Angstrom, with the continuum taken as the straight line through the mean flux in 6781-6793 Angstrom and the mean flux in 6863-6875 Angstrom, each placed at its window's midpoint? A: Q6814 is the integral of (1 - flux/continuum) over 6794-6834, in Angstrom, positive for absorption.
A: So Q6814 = -0.7 Angstrom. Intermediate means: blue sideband 2.55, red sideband 2.59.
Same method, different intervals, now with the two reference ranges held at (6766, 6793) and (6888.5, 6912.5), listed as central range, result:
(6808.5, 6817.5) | 0.2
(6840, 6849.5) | -0.1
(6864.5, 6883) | 0.4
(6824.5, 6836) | 0.2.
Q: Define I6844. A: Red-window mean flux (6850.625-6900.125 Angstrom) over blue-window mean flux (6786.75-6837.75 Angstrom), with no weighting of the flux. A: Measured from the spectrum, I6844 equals 1.0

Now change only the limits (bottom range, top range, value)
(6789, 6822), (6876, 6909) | 1.03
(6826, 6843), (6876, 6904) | 1.01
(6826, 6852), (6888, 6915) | 1.03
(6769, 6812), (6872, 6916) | 1.03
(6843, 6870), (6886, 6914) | 1.06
